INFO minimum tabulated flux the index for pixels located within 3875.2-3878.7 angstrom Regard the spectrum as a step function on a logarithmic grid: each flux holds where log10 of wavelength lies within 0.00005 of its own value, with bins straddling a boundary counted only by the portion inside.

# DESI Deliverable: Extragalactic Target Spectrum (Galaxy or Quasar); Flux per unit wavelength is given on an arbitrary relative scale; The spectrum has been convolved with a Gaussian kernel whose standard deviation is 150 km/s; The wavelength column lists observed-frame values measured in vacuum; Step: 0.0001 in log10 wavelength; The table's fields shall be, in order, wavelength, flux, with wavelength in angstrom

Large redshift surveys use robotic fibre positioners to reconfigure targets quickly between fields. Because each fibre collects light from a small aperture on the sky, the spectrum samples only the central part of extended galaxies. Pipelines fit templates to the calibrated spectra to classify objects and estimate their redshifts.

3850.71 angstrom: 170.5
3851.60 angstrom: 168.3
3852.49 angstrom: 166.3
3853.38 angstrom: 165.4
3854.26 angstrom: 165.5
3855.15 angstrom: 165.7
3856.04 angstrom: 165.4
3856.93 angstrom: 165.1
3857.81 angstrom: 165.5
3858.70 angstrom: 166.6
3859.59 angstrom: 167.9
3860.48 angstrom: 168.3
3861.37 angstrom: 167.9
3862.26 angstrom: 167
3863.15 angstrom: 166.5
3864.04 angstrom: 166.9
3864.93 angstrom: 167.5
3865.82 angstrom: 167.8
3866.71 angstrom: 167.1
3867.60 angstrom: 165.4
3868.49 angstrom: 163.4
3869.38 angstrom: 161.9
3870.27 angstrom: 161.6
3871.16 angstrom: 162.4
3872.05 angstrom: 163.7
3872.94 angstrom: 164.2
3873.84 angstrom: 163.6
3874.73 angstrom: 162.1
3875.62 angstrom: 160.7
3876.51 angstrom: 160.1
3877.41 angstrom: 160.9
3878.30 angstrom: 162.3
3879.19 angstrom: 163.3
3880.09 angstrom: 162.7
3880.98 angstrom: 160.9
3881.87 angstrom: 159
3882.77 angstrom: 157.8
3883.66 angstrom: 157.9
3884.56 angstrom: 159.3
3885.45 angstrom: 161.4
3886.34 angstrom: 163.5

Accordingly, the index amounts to 160.1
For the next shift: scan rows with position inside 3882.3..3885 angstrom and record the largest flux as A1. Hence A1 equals 159.3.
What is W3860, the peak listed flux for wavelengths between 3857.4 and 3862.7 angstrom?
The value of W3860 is 168.3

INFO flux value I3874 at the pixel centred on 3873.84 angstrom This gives 163.6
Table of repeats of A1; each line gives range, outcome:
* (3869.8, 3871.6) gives 162.4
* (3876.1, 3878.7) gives 162.3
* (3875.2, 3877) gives 160.7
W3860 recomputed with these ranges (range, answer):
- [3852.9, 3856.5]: 165.7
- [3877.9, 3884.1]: 163.3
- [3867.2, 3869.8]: 165.4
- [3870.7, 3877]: 164.2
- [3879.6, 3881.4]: 162.7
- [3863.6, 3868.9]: 167.8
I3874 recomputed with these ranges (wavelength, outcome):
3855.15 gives 165.7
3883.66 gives 157.9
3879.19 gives 163.3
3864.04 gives 166.9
